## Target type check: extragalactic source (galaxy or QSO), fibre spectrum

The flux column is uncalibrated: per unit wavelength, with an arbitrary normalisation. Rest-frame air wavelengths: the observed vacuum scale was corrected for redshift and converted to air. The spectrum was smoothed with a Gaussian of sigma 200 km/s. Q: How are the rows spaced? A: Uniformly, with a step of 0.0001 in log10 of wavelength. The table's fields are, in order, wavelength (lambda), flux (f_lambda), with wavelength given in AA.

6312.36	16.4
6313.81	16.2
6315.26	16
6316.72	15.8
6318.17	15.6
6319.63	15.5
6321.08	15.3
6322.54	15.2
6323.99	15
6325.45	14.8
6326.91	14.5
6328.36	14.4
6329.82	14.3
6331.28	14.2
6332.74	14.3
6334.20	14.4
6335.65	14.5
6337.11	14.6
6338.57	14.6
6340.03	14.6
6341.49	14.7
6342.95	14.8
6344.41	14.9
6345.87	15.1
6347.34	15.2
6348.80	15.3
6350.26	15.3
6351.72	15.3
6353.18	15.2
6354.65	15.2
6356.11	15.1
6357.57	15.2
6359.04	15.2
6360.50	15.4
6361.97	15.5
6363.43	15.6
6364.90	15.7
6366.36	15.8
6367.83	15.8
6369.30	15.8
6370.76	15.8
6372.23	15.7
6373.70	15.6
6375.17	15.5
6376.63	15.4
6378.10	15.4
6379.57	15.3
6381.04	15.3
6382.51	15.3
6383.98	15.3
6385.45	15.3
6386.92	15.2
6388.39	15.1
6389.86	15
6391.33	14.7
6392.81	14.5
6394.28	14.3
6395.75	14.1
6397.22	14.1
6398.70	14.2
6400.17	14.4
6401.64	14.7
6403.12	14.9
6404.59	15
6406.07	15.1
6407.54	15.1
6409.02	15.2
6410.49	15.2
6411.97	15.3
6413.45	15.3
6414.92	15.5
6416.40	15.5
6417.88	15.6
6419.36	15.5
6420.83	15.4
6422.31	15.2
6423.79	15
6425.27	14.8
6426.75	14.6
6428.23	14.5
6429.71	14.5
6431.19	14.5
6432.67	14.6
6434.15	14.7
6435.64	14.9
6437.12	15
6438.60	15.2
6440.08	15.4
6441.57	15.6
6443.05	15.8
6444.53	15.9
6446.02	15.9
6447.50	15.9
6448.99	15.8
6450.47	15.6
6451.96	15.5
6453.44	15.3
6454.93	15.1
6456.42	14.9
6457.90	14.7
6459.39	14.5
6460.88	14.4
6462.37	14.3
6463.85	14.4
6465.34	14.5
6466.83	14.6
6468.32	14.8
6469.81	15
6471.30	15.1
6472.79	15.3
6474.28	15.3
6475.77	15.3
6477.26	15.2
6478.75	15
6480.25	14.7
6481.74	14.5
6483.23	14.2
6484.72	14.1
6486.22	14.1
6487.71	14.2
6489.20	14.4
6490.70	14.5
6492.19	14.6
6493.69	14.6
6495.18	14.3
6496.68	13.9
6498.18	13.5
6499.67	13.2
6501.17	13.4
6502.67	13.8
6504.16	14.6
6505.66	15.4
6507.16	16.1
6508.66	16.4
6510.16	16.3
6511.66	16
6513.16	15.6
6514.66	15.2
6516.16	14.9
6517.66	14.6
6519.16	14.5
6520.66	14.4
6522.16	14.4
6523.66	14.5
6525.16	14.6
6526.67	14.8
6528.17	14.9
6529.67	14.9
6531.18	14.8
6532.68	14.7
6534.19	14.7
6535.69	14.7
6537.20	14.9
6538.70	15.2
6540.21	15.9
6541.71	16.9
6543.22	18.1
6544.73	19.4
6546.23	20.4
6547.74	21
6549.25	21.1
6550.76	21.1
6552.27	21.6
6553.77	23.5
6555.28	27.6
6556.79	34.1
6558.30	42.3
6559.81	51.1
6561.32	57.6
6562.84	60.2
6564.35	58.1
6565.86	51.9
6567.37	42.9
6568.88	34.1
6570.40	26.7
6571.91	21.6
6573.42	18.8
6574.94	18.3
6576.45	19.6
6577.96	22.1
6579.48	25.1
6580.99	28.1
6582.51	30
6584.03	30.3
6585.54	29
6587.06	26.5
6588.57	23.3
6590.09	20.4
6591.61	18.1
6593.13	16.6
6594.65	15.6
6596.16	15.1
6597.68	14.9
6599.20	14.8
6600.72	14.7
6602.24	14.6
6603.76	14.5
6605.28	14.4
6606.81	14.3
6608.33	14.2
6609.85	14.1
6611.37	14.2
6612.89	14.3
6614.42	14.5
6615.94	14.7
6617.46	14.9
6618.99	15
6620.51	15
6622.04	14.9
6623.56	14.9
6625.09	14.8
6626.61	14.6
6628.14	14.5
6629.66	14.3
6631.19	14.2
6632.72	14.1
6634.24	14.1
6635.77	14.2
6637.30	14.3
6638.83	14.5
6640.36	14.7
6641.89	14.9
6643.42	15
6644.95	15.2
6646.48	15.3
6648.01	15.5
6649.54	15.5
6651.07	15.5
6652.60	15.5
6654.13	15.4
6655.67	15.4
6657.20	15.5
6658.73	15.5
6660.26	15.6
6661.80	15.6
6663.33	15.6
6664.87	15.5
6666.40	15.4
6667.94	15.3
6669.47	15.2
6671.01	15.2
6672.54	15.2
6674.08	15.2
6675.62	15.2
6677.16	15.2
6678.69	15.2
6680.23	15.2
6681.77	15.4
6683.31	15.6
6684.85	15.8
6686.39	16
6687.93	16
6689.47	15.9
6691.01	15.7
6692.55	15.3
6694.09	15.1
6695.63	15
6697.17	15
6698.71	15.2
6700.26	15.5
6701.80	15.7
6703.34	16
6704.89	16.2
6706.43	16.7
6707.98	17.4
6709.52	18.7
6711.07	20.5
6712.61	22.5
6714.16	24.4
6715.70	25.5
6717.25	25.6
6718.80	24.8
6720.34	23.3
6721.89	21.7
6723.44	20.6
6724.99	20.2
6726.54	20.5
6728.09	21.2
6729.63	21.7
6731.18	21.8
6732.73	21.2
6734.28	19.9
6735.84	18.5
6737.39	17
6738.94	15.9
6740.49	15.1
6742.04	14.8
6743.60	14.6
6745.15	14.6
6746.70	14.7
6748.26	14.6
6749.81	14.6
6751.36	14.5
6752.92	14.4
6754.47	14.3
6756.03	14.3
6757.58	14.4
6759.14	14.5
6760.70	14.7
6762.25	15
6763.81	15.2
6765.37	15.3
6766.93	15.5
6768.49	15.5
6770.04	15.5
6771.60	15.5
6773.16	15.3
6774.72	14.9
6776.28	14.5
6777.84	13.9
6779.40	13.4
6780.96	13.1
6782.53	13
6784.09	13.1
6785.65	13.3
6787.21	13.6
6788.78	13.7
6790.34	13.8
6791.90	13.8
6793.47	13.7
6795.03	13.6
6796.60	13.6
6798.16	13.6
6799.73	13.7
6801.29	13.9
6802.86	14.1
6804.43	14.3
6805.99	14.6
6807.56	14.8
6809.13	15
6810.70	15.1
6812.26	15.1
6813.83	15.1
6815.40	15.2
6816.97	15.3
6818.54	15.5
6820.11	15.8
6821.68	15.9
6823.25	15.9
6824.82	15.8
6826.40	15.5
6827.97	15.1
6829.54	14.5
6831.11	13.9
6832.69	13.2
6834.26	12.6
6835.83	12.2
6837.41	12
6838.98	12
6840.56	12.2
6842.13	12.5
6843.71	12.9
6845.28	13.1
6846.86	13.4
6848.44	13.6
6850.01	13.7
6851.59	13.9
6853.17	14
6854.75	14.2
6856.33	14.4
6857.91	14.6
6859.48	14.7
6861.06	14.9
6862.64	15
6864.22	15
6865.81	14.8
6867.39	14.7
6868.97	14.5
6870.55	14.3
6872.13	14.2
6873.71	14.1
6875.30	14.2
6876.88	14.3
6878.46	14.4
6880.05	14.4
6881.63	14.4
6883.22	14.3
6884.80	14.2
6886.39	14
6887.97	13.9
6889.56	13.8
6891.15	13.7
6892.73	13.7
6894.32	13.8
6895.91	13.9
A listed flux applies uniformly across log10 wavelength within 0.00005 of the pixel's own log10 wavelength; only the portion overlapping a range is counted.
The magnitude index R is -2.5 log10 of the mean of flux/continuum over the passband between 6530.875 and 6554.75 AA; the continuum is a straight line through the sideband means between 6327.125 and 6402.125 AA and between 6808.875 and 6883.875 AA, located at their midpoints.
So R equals -0.23 mag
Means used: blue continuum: 15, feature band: 18.2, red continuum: 14.3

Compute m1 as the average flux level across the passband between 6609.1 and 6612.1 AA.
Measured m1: 14.2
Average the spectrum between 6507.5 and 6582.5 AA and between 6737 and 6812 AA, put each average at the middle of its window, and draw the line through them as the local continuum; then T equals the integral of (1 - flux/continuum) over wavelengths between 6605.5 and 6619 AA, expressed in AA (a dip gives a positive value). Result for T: 4.2 AA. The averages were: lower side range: 23.6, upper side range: 14.4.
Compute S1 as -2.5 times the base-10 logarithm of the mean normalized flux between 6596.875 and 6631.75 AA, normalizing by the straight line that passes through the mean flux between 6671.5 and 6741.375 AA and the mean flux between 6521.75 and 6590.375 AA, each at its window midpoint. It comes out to 0.48 mag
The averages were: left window 25.7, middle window 14.6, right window 18.1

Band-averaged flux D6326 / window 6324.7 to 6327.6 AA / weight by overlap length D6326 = 14.6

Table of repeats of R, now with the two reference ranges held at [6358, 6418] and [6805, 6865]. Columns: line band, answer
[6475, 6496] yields 0.03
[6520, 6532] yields 0.02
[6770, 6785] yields 0.02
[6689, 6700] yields -0.05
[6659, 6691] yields -0.06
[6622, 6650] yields 0.00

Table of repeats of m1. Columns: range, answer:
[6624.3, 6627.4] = 14.7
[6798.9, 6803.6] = 13.9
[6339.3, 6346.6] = 14.8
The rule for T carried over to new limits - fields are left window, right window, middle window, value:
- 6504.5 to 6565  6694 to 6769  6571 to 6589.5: -3.1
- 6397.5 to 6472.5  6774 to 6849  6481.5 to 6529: 0.7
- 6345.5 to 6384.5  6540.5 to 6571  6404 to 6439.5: 9.7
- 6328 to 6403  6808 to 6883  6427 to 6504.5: 0.6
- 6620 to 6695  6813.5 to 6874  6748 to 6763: 0.1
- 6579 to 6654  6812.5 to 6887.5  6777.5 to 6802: 2.2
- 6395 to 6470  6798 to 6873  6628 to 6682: -1.8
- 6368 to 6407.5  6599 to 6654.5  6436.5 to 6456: -0.7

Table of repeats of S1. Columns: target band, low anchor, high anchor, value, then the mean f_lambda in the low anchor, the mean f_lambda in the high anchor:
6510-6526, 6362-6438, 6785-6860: -0.01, 15.1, 14.1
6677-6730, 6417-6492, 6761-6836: -0.25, 15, 14.5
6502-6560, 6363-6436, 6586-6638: -0.19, 15.1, 15.6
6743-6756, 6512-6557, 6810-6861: 0.04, 17.4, 14.2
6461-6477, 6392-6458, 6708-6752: 0.06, 15.1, 19.4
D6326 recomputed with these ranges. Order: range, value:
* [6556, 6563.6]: 48.9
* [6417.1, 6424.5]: 15.3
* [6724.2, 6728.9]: 20.7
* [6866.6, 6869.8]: 14.6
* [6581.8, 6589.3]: 27.8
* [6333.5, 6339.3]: 14.5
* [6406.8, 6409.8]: 15.2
